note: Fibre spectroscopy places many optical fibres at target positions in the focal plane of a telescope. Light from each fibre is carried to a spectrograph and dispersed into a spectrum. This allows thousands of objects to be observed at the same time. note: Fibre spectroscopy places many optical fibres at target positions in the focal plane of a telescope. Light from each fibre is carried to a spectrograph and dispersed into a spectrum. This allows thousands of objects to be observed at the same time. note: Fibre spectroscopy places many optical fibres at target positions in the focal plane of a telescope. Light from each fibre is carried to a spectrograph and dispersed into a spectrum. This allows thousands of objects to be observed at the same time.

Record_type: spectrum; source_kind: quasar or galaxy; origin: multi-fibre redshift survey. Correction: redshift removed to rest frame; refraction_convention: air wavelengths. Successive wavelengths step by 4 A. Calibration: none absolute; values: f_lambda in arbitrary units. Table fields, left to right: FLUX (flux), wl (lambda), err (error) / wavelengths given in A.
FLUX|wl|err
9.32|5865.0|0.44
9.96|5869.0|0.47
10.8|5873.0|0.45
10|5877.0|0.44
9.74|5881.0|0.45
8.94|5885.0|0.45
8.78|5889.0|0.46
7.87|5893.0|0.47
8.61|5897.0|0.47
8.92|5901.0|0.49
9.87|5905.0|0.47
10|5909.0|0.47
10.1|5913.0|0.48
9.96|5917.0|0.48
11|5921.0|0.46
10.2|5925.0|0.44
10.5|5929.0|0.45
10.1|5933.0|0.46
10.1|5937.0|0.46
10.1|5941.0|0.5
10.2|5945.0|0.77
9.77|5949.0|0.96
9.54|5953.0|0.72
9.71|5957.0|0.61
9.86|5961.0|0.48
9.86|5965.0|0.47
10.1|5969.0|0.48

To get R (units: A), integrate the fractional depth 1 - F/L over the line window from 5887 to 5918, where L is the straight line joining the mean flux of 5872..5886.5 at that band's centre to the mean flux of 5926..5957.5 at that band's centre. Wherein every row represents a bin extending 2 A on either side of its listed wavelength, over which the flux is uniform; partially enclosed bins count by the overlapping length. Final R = 2.1 A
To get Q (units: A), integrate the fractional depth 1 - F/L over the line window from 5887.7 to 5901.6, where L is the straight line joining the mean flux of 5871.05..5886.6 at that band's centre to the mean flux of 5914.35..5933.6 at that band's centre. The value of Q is 2.2 A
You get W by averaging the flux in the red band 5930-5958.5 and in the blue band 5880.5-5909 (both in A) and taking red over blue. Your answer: 1.1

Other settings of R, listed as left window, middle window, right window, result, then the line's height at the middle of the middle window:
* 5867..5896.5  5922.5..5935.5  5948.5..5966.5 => -0.91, 9.61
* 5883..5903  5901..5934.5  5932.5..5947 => -2.57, 9.42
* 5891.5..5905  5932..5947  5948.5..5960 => -1.13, 9.42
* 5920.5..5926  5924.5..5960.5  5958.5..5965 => 0.69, 10.2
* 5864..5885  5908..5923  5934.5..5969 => -0.58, 9.9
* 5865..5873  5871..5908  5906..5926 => 2.95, 10.1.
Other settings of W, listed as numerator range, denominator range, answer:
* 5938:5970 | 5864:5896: 1.05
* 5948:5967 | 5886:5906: 1.11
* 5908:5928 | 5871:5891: 1.06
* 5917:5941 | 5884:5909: 1.16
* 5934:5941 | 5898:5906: 1.09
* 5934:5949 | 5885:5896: 1.19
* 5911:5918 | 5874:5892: 1.07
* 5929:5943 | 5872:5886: 1.03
